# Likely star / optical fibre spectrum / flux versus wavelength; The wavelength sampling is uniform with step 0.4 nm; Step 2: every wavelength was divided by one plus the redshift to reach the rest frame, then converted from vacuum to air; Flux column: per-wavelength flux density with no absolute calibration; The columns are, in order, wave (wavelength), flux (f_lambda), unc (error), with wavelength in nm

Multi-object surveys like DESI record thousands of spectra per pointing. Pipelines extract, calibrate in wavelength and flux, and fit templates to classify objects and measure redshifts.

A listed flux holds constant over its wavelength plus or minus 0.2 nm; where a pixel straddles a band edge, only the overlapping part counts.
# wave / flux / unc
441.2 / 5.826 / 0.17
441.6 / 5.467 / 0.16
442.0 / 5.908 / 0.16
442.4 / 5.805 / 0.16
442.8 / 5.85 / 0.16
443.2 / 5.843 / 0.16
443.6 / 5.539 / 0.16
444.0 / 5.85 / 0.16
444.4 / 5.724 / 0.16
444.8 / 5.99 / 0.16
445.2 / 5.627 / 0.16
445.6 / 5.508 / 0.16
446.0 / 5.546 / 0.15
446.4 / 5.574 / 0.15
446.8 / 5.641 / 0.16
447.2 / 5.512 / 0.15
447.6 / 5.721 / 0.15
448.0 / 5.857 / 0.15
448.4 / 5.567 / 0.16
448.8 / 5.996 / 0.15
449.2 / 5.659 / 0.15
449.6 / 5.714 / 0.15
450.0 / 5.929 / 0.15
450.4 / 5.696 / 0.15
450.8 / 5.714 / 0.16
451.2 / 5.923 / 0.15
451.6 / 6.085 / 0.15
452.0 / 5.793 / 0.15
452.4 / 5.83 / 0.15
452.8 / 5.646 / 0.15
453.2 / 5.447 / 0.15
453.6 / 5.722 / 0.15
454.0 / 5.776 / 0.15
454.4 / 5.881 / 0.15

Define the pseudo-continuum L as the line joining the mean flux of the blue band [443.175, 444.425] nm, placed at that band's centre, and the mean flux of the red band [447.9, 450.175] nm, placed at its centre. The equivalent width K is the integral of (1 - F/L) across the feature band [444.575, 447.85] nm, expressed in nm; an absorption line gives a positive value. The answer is 0.062 nm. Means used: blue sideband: 5.73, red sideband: 5.78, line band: 5.64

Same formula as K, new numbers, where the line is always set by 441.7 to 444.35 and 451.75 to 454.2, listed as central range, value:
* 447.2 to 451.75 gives -0.043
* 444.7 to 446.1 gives 0.027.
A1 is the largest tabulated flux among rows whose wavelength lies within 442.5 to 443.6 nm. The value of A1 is 5.85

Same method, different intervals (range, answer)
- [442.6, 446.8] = 5.99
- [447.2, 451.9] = 6.085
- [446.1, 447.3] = 5.641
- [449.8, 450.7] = 5.929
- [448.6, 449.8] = 5.996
